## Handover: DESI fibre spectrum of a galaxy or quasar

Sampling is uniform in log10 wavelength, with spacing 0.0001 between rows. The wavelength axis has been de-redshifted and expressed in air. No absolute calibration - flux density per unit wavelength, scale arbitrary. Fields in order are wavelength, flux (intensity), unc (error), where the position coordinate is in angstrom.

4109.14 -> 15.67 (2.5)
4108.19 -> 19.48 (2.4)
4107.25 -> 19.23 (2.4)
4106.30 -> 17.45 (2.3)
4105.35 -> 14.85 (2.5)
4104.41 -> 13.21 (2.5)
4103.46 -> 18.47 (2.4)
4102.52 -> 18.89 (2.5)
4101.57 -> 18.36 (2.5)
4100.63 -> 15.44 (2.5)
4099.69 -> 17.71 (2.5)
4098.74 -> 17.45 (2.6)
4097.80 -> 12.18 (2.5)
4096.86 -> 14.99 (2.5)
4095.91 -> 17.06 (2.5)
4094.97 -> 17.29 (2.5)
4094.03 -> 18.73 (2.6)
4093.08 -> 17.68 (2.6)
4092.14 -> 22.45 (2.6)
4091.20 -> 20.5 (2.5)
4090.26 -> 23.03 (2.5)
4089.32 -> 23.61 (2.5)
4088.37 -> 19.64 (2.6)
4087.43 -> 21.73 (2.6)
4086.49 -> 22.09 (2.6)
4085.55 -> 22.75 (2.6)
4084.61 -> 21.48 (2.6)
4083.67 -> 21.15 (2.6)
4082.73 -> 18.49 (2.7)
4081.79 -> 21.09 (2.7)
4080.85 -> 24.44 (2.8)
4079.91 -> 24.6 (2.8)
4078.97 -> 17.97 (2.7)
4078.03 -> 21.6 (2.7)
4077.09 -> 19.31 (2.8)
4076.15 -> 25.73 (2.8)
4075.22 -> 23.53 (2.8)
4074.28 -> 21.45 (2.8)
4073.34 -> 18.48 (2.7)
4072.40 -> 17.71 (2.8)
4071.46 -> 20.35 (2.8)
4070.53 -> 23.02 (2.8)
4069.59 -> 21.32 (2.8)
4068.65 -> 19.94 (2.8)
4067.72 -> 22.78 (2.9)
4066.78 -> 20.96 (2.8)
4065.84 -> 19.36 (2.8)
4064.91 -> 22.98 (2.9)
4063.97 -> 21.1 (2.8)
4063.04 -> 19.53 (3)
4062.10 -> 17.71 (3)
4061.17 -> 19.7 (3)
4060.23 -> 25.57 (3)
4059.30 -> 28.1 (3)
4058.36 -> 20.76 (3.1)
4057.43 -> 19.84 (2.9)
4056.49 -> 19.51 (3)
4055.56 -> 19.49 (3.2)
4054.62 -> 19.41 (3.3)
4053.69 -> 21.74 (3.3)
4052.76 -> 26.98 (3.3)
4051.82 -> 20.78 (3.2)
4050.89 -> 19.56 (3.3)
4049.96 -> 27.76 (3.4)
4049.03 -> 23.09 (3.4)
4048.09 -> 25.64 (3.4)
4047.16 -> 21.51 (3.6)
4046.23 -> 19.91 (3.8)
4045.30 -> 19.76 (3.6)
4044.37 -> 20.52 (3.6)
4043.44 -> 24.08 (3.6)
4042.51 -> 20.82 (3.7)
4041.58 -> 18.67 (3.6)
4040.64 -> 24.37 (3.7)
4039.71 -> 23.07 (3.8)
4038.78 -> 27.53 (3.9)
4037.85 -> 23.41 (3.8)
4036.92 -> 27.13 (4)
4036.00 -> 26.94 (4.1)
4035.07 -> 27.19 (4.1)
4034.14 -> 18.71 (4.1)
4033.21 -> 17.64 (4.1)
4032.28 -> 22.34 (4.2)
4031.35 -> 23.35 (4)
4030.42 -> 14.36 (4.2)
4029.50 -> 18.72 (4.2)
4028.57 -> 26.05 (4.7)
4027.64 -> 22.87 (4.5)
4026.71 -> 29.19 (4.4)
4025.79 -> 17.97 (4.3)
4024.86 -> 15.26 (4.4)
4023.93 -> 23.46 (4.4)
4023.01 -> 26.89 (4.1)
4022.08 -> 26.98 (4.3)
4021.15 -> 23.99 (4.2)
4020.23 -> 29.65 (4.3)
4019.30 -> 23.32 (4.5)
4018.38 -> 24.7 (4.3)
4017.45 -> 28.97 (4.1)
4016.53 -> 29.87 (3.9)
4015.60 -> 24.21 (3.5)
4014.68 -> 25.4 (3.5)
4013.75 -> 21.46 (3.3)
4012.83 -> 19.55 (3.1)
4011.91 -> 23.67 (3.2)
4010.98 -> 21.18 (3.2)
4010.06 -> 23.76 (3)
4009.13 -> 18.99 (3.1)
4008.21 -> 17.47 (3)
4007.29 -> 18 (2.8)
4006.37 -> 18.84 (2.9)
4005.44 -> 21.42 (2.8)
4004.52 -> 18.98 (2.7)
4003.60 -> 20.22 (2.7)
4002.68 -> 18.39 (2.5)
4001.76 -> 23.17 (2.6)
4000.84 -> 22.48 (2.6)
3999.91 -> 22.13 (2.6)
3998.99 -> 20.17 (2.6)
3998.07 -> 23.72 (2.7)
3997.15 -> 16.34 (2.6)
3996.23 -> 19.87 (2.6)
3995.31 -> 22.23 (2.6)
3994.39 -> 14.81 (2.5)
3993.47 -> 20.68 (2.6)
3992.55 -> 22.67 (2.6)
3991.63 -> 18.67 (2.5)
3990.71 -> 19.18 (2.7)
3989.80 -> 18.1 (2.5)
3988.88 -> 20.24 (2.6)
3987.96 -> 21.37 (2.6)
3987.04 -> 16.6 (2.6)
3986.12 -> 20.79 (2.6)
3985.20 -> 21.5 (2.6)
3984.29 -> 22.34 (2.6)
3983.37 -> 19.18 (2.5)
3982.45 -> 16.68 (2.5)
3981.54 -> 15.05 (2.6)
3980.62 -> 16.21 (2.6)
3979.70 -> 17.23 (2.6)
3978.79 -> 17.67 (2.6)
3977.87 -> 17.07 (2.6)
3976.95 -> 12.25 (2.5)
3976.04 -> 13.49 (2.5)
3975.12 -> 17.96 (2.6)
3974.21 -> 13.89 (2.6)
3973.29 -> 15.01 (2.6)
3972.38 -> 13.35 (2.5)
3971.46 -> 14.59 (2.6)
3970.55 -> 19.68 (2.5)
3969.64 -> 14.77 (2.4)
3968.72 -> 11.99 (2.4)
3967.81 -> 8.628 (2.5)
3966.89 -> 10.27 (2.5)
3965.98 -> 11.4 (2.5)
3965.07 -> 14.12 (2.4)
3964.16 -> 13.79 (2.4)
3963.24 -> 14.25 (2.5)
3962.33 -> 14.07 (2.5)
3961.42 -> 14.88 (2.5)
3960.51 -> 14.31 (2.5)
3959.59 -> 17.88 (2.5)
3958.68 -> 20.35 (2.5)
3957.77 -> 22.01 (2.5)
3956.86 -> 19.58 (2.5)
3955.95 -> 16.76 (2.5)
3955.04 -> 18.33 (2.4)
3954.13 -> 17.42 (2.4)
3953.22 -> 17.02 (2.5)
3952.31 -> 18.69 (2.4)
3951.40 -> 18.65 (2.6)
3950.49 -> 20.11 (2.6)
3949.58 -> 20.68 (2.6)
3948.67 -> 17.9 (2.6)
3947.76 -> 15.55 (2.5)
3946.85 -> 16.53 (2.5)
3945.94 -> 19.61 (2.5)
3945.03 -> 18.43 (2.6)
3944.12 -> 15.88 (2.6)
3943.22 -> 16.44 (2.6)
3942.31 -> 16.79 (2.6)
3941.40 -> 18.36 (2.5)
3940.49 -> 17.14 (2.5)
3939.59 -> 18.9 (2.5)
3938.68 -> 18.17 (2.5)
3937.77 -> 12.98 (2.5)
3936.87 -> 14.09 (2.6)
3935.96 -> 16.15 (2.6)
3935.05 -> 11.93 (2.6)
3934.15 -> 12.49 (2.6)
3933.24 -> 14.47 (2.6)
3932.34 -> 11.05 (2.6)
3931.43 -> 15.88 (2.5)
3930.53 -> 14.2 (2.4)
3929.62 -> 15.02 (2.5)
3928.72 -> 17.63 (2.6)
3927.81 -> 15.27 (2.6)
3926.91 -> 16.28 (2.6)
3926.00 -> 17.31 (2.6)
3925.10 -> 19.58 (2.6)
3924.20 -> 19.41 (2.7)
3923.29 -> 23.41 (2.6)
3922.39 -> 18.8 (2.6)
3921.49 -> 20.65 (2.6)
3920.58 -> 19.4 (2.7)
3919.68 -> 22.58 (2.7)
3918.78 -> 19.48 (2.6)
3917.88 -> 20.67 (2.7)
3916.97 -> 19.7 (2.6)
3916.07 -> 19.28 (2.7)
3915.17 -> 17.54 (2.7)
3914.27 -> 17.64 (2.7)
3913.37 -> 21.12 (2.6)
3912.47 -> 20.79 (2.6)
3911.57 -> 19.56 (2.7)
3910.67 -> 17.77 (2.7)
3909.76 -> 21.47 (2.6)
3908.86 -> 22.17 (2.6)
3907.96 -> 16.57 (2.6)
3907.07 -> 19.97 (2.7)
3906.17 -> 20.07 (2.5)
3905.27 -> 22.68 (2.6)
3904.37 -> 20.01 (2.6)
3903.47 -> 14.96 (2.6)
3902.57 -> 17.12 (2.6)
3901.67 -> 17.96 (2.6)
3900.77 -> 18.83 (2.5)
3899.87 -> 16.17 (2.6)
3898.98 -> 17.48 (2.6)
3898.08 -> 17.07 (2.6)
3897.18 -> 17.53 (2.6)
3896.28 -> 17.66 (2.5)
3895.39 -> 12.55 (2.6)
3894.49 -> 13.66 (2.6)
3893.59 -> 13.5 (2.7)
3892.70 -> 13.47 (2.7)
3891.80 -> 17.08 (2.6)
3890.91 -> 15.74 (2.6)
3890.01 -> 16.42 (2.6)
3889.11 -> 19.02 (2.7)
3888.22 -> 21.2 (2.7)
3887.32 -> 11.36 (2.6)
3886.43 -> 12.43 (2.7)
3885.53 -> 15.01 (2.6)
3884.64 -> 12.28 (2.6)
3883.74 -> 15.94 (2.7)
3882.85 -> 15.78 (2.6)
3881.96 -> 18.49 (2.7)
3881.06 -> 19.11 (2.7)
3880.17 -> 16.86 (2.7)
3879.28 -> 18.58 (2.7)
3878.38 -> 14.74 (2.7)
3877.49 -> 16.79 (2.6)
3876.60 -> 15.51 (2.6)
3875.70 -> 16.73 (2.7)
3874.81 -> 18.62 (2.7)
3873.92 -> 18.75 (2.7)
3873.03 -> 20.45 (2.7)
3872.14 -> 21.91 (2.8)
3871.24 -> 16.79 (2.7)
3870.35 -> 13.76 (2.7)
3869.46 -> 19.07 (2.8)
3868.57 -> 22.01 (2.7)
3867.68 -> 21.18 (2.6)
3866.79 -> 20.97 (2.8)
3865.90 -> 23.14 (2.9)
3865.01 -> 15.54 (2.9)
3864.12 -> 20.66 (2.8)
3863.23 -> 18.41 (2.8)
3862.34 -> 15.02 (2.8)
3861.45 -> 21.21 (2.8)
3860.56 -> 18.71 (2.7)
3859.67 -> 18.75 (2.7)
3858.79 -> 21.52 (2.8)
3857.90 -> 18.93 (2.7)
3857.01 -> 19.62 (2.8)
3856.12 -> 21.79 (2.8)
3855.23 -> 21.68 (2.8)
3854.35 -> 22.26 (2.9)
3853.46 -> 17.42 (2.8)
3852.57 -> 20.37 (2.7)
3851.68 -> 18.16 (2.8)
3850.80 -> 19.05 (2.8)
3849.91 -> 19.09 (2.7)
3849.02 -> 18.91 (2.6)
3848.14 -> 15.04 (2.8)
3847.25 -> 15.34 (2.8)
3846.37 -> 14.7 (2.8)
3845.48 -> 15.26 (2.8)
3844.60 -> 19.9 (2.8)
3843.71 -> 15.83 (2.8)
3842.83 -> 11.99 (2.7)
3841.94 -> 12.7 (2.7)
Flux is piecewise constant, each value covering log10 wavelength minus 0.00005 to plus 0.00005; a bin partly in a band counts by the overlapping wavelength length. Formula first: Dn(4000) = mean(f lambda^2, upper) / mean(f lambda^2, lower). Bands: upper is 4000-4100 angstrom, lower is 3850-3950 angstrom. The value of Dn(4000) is 1.3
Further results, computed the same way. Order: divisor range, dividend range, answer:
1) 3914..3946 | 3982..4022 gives 1.28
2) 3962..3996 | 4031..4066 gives 1.39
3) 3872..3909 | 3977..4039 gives 1.33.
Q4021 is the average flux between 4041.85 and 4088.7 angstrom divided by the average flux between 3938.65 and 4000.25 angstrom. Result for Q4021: 1.2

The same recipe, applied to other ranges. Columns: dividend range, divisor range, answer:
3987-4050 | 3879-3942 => 1.27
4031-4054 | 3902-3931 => 1.21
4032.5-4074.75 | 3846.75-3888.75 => 1.20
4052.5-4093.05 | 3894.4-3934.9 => 1.19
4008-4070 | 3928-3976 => 1.41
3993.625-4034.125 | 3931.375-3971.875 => 1.36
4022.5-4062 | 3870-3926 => 1.25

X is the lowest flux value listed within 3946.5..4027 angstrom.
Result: 8.628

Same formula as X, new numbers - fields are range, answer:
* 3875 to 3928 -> 11.36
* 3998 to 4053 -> 14.36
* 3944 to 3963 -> 14.07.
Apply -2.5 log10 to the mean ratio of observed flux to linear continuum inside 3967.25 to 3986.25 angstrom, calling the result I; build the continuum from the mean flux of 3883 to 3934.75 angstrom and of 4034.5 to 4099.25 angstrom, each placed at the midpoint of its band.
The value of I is 0.19 mag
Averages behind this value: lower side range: 17.4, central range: 16.1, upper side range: 21.4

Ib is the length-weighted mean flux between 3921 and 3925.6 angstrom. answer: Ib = 20.3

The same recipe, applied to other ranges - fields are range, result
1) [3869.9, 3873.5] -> 18.2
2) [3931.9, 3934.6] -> 12.7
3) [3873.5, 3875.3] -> 18.7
